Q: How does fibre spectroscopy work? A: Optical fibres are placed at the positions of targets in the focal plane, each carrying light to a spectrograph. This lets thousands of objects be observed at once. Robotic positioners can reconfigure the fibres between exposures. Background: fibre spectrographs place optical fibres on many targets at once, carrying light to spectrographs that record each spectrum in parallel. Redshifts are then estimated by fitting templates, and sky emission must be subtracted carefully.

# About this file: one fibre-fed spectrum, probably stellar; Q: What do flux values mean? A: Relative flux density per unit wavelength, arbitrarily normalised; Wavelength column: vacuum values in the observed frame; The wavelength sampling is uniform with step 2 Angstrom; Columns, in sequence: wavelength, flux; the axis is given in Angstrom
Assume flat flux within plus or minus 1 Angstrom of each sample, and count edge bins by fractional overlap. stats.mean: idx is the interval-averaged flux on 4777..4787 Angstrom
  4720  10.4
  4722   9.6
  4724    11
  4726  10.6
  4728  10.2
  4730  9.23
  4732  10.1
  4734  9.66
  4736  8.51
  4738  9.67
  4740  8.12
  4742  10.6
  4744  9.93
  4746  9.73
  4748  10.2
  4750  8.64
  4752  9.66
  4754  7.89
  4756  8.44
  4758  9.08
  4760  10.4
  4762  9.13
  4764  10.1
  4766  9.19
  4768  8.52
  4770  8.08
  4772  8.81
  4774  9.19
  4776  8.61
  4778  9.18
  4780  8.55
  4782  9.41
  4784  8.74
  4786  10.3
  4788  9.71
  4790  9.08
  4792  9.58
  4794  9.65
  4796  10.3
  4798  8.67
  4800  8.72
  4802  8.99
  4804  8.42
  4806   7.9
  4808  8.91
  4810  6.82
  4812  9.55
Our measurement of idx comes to 9.24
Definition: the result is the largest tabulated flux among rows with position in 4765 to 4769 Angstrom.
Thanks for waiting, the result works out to 9.19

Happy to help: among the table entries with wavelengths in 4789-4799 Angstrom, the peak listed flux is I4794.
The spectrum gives 10.3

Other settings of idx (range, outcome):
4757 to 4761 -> 9.74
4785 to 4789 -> 10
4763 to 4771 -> 8.97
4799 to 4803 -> 8.86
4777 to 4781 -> 8.87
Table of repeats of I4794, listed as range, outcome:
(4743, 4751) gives 10.2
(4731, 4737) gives 10.1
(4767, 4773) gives 8.81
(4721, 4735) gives 11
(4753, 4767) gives 10.4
